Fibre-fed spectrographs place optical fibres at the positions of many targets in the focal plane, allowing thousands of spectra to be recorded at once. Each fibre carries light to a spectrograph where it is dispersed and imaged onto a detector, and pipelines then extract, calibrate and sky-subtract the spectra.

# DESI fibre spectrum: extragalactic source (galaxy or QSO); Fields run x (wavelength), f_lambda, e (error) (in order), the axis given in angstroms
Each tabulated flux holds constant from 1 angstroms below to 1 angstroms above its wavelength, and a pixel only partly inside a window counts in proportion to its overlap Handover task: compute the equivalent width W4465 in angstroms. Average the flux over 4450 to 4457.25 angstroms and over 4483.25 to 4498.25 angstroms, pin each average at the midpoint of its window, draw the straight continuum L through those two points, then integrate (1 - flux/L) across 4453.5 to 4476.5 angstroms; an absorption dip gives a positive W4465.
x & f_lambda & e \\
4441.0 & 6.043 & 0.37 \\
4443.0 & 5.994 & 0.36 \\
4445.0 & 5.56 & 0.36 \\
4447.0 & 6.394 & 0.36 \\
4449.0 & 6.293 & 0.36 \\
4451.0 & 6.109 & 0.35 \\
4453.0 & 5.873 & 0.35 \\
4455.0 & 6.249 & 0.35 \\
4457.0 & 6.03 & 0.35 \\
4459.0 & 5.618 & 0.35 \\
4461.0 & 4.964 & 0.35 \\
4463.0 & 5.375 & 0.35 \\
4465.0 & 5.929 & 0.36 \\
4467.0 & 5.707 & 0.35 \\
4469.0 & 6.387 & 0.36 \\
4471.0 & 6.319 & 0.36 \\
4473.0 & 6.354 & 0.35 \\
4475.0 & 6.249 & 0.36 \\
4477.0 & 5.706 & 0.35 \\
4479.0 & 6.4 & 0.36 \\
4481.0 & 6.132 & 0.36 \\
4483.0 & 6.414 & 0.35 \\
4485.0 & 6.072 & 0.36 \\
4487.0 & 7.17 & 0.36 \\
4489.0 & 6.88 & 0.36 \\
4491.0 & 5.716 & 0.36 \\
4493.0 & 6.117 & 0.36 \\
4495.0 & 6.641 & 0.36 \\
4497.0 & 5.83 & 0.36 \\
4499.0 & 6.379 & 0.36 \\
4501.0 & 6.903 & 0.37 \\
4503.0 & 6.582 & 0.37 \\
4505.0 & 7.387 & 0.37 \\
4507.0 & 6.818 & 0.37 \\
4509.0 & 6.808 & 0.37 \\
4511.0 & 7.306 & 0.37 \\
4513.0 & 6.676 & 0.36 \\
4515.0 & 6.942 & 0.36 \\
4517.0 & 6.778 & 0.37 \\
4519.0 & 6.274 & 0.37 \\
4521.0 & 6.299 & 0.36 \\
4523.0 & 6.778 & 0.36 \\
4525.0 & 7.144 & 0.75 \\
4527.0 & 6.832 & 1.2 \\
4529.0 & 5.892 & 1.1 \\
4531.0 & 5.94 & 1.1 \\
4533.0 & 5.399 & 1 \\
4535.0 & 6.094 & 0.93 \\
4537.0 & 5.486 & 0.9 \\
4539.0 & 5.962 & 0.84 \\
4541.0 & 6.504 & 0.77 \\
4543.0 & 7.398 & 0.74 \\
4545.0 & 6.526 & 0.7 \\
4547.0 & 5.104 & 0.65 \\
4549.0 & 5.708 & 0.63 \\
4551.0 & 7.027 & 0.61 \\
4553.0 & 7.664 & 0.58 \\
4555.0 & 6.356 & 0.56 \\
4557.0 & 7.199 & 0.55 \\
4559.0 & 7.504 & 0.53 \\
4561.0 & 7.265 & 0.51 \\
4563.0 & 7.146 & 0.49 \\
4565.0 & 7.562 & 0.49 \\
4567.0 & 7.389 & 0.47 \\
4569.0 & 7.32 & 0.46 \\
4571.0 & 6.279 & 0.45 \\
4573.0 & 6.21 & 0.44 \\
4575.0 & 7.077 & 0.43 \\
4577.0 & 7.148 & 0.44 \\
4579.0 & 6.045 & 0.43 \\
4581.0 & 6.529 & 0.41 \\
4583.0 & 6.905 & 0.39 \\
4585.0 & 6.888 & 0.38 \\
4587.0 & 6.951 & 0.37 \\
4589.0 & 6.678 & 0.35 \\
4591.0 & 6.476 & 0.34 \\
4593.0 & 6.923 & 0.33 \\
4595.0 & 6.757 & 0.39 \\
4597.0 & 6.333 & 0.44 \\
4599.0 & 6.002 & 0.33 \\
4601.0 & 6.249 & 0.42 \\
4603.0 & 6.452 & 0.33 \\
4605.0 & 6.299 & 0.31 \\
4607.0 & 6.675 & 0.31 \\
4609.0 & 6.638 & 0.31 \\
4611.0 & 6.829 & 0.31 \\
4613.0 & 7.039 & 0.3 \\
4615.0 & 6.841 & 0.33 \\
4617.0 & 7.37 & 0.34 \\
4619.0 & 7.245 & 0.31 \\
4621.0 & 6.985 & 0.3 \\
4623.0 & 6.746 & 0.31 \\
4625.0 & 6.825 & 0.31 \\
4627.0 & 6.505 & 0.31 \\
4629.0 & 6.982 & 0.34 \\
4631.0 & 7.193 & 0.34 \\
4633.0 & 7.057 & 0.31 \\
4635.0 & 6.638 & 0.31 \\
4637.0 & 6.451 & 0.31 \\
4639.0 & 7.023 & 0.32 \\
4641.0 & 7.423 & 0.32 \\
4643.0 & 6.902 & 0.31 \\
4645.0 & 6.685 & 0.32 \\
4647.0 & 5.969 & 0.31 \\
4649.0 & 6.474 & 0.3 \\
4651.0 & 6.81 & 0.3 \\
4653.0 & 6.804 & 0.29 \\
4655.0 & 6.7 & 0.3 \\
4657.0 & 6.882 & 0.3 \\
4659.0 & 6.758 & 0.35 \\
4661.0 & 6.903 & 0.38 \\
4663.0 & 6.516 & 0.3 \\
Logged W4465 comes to 0.9 angstroms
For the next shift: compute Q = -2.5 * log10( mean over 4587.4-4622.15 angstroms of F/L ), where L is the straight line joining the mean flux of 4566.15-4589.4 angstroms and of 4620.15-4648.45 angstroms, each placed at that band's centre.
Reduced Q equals 0.016 mag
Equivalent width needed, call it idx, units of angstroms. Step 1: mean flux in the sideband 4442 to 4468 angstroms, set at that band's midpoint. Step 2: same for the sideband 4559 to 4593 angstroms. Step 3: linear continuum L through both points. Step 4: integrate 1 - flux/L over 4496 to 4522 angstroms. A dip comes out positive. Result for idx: -1.5 angstroms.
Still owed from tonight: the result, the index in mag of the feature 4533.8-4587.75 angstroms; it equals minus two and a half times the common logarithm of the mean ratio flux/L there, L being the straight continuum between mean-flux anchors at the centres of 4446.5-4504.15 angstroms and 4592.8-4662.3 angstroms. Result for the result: -0.035 mag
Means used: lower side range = 6.17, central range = 6.71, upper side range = 6.75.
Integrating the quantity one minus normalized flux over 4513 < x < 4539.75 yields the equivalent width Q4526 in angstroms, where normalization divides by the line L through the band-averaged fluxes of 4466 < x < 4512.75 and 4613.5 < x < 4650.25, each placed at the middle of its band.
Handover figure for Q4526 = 1.0 angstroms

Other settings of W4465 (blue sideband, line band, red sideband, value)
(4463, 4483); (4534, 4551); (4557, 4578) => 1.7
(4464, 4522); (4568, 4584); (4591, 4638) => -0.1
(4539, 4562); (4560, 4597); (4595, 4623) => -0.8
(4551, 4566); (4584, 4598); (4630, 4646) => 0.8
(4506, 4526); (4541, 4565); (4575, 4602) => -0.5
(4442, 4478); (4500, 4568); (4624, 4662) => -4.1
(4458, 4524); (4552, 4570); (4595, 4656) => -1.9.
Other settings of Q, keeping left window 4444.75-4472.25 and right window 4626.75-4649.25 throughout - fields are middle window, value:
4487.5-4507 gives -0.07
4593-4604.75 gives 0.03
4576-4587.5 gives -0.03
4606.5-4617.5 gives -0.03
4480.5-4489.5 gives -0.08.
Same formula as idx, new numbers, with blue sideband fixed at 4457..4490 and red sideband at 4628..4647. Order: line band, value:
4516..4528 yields -0.7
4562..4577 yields -1.0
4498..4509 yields -1.0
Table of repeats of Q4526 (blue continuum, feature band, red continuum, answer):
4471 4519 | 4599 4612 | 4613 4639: 0.70 angstroms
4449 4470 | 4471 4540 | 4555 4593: -1.71 angstroms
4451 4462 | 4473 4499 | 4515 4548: -1.31 angstroms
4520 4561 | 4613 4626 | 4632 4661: -0.62 angstroms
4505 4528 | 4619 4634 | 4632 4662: -0.33 angstroms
